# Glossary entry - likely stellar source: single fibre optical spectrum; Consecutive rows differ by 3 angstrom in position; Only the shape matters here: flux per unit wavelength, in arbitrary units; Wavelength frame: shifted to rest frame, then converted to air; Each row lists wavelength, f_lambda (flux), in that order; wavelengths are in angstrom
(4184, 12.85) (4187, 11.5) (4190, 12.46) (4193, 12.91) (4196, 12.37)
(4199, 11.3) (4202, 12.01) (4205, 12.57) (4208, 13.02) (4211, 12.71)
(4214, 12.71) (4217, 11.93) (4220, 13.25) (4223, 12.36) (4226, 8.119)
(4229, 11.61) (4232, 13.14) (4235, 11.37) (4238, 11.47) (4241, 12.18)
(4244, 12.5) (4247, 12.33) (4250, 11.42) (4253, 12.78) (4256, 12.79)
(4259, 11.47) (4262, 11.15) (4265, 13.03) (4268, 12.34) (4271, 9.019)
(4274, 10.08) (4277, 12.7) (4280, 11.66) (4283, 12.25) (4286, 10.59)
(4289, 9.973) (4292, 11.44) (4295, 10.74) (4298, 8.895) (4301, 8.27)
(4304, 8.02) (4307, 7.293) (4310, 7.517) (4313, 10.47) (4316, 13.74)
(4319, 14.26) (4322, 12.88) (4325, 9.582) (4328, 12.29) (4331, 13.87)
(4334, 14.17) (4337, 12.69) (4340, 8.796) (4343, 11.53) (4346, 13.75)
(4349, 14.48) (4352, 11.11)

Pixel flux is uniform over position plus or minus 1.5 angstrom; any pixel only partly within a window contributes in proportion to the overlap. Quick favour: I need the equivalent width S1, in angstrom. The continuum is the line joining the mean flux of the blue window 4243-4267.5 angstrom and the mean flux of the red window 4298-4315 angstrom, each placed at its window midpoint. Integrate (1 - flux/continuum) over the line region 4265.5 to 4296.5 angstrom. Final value -2.5 angstrom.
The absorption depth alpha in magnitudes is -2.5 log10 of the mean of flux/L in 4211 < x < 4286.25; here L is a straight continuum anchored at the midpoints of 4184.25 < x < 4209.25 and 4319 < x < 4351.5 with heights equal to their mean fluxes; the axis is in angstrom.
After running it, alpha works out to 0.05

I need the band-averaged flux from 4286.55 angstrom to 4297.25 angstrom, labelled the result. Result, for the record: 10.6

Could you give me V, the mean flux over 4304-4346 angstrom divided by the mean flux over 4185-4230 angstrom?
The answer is 0.9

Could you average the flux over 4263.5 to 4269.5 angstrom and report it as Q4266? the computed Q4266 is 12.7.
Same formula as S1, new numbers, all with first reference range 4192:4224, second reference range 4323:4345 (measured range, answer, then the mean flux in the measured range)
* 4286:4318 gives 6.1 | 9.75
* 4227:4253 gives 0.7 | 12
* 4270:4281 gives 1.1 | 10.9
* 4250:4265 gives 0.2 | 12.1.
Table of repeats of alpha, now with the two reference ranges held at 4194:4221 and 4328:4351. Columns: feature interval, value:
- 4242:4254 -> 0.02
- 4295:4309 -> 0.44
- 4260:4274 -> 0.12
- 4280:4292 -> 0.14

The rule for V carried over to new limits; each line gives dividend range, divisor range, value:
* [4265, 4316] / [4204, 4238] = 0.85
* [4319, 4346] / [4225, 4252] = 1.05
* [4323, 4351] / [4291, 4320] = 1.24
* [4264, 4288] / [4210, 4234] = 0.95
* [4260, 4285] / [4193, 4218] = 0.93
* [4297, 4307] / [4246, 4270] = 0.68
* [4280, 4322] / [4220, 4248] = 0.89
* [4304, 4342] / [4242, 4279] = 0.96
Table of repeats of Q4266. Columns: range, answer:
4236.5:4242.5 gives 11.8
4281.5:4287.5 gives 11.4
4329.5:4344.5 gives 12.2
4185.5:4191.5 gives 12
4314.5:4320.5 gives 14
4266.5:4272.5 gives 10.7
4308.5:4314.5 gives 8.99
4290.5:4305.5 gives 9.47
